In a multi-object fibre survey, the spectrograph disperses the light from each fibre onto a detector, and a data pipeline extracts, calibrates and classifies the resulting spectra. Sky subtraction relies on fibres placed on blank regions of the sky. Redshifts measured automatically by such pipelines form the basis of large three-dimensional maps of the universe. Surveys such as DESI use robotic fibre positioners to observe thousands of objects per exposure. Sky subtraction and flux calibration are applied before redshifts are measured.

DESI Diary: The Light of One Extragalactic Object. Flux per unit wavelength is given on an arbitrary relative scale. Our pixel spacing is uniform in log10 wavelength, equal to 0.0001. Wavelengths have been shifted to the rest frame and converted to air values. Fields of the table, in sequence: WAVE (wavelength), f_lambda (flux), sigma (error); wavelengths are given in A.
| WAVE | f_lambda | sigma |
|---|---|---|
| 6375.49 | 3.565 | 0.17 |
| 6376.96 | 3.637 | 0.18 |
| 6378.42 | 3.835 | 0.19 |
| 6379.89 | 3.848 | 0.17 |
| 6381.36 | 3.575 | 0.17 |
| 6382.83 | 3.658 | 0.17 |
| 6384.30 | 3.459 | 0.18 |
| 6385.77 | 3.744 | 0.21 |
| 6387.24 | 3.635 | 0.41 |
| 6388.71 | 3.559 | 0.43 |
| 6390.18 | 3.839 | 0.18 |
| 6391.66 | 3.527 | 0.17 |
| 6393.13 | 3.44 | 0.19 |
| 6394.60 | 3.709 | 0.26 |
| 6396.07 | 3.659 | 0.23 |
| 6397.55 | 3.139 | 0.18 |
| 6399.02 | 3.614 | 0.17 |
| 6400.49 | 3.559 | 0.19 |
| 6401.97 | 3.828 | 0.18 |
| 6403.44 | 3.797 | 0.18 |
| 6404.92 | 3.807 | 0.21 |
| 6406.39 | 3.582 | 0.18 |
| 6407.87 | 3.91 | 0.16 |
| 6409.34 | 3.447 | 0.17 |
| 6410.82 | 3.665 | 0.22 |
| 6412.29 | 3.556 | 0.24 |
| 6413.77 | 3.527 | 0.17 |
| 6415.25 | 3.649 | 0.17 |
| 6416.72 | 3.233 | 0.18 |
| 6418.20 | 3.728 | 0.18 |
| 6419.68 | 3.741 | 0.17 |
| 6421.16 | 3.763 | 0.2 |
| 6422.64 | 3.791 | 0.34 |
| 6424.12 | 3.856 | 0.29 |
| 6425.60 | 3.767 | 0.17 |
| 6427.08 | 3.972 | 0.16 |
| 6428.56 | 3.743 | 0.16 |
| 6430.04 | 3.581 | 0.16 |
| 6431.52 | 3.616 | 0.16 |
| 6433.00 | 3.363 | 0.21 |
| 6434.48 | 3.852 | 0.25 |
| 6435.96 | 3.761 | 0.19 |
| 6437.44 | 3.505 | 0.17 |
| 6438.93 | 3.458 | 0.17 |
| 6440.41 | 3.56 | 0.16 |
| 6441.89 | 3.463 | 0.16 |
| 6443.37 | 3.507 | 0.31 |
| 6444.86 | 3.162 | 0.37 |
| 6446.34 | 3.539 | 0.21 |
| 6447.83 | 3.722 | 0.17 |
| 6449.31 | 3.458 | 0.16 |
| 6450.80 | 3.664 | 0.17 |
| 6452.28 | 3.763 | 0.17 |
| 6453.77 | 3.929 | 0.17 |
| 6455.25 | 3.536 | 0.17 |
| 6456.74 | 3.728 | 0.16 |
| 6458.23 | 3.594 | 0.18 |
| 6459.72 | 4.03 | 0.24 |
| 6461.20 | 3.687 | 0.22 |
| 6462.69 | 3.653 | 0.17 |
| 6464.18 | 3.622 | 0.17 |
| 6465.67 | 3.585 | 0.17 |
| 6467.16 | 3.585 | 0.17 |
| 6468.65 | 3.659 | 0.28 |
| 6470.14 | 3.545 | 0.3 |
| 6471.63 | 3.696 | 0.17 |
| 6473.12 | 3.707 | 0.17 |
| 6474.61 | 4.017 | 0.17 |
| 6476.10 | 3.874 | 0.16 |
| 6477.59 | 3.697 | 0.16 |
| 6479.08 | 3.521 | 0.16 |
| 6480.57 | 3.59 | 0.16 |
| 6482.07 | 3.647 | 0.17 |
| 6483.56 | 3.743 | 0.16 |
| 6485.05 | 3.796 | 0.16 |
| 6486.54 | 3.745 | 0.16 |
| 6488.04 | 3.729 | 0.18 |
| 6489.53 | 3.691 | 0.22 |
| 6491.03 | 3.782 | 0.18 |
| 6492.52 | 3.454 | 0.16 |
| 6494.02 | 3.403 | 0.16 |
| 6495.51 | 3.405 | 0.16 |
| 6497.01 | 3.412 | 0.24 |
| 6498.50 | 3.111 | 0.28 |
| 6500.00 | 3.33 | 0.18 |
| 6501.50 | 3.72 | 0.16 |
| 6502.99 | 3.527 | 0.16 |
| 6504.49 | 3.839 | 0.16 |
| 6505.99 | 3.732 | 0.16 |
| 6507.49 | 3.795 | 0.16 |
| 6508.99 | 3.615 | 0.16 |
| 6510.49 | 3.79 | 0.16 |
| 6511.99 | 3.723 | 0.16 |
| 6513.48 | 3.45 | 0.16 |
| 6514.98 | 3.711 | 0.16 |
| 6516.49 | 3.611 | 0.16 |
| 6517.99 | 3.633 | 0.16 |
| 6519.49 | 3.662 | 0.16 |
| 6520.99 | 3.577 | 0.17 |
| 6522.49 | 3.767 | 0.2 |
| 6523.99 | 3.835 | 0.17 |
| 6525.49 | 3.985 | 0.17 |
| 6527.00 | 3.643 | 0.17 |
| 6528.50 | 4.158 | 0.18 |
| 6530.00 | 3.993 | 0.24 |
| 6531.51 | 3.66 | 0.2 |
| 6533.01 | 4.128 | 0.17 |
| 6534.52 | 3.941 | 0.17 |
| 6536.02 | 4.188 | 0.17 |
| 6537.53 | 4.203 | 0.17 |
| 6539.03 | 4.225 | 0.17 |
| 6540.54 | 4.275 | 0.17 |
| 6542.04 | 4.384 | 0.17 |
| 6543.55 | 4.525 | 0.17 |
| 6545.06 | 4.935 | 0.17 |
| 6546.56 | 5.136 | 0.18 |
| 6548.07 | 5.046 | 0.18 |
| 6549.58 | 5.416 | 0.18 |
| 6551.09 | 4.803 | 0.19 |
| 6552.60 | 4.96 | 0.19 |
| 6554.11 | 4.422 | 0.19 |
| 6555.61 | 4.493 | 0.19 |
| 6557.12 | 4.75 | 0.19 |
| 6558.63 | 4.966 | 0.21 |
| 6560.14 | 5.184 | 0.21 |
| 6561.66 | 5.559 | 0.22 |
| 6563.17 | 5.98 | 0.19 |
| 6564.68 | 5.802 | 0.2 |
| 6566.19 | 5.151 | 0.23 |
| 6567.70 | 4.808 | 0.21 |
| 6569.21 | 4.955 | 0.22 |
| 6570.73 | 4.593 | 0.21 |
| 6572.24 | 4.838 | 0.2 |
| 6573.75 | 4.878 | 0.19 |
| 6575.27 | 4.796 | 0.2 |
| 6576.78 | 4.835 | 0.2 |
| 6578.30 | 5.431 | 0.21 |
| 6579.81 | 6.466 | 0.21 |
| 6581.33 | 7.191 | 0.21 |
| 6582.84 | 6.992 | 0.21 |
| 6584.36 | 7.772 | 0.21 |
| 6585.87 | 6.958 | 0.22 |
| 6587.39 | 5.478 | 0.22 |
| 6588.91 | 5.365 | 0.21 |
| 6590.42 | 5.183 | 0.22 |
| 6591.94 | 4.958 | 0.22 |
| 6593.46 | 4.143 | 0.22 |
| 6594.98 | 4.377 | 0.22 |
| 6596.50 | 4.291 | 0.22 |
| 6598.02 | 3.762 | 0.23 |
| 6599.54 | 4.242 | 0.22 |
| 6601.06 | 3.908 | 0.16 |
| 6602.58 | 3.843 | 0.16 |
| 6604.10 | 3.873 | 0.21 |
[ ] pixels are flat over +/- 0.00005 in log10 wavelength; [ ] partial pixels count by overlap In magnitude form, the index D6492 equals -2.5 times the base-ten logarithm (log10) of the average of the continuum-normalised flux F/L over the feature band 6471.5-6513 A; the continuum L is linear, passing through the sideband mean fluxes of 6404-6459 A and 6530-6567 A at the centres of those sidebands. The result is 0.16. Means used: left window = 3.64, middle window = 3.64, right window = 4.74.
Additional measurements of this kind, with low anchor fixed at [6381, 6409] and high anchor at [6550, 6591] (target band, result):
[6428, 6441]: 0.12 mag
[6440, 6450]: 0.19 mag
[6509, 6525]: 0.31 mag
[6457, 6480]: 0.18 mag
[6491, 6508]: 0.31 mag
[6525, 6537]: 0.26 mag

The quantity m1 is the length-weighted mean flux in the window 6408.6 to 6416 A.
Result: 3.57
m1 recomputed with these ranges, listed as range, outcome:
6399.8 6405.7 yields 3.75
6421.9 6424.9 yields 3.82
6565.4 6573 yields 4.88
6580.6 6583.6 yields 7.1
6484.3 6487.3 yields 3.77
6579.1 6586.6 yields 7.08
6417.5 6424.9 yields 3.77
